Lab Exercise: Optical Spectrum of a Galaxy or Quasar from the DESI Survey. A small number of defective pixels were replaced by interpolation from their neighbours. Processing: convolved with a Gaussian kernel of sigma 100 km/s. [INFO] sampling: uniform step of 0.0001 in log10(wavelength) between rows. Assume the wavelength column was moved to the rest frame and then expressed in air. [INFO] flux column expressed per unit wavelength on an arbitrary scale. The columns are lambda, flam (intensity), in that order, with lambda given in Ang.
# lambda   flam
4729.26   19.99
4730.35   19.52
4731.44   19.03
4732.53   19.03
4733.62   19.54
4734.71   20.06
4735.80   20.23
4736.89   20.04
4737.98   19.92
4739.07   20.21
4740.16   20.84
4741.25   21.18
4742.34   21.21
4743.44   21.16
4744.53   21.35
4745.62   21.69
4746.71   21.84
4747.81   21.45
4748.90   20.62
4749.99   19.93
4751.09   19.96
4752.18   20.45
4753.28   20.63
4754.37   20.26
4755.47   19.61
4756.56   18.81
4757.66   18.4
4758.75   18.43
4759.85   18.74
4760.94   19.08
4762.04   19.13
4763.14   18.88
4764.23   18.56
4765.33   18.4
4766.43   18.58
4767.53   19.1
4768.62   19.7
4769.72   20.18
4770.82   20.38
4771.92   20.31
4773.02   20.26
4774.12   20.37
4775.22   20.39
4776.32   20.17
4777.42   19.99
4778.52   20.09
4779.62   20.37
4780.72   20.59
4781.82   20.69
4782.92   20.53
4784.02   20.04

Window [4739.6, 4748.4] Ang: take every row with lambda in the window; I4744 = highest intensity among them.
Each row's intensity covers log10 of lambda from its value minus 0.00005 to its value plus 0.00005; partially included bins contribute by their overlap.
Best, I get 21.84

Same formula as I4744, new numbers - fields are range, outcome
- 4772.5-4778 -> 20.39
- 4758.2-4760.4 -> 18.74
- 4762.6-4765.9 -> 18.88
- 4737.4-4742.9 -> 21.21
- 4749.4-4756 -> 20.63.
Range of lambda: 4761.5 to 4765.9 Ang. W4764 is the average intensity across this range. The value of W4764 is 18.7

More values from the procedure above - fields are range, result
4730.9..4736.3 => 19.6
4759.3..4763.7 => 19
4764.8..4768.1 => 18.7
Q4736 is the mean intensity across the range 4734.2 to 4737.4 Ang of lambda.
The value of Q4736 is 20.1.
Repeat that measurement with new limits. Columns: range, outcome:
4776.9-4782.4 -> 20.4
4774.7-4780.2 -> 20.2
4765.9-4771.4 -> 19.6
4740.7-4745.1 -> 21.2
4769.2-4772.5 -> 20.3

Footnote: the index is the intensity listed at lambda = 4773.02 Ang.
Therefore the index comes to 20.26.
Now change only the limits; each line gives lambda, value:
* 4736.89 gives 20.04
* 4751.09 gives 19.96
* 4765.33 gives 18.4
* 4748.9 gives 20.62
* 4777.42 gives 19.99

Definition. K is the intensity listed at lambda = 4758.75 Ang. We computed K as 18.43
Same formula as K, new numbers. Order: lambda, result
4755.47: 19.61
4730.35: 19.52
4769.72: 20.18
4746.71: 21.84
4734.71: 20.06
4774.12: 20.37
